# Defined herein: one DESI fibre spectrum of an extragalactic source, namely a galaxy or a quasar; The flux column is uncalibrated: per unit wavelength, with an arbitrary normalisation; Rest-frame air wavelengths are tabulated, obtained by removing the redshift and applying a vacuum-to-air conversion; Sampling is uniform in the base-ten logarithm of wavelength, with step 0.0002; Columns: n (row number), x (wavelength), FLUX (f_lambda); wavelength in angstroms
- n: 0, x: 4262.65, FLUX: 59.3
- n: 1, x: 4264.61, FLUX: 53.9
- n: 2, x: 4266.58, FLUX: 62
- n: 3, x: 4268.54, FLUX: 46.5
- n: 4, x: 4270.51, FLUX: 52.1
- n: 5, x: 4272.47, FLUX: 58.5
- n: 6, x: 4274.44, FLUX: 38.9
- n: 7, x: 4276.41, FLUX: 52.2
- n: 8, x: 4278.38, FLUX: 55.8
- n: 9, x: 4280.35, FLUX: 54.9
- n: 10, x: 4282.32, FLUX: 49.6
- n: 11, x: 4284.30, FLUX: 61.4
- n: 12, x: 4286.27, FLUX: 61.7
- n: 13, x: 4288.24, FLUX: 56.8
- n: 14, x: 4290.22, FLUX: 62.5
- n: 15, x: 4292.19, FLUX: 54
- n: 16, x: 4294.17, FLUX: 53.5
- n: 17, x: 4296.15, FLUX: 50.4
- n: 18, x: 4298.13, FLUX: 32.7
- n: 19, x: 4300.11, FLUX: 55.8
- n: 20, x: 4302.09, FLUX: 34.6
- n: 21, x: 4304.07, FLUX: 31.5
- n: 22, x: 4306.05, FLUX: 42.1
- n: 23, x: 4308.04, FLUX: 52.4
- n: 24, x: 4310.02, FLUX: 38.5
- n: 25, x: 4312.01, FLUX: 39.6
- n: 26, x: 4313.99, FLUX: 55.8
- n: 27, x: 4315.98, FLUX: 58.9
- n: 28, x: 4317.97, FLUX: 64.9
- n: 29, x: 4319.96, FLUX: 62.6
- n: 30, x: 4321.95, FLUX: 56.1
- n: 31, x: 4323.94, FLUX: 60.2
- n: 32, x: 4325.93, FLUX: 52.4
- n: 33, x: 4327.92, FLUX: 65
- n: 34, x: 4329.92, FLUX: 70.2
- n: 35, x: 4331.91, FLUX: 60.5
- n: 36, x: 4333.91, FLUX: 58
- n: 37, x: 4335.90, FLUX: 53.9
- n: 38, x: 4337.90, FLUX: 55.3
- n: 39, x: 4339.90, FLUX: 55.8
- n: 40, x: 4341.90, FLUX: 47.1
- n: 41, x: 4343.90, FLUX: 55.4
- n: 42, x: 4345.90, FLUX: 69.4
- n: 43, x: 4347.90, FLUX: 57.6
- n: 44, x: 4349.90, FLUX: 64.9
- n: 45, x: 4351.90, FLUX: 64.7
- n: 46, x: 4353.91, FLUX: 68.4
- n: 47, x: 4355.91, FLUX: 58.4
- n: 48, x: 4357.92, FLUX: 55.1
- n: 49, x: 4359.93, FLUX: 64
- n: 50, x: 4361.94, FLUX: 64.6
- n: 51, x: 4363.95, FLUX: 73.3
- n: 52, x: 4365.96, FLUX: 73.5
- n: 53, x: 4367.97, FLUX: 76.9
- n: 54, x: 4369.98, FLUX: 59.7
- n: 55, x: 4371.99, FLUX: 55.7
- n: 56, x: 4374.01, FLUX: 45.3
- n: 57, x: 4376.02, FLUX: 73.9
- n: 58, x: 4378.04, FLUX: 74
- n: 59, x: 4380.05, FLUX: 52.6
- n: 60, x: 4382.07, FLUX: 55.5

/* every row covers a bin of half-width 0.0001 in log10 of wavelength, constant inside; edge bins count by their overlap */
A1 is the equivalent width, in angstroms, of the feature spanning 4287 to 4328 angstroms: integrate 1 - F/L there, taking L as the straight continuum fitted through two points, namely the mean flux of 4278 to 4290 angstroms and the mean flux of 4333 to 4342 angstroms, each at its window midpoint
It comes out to 3.5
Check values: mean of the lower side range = 57.1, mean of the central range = 51.2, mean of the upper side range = 54.7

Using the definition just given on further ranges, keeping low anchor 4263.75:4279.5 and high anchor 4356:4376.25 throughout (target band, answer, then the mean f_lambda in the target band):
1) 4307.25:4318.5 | 1.2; 51.1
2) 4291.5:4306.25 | 3.0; 44.2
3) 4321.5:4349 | 0.7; 58.4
